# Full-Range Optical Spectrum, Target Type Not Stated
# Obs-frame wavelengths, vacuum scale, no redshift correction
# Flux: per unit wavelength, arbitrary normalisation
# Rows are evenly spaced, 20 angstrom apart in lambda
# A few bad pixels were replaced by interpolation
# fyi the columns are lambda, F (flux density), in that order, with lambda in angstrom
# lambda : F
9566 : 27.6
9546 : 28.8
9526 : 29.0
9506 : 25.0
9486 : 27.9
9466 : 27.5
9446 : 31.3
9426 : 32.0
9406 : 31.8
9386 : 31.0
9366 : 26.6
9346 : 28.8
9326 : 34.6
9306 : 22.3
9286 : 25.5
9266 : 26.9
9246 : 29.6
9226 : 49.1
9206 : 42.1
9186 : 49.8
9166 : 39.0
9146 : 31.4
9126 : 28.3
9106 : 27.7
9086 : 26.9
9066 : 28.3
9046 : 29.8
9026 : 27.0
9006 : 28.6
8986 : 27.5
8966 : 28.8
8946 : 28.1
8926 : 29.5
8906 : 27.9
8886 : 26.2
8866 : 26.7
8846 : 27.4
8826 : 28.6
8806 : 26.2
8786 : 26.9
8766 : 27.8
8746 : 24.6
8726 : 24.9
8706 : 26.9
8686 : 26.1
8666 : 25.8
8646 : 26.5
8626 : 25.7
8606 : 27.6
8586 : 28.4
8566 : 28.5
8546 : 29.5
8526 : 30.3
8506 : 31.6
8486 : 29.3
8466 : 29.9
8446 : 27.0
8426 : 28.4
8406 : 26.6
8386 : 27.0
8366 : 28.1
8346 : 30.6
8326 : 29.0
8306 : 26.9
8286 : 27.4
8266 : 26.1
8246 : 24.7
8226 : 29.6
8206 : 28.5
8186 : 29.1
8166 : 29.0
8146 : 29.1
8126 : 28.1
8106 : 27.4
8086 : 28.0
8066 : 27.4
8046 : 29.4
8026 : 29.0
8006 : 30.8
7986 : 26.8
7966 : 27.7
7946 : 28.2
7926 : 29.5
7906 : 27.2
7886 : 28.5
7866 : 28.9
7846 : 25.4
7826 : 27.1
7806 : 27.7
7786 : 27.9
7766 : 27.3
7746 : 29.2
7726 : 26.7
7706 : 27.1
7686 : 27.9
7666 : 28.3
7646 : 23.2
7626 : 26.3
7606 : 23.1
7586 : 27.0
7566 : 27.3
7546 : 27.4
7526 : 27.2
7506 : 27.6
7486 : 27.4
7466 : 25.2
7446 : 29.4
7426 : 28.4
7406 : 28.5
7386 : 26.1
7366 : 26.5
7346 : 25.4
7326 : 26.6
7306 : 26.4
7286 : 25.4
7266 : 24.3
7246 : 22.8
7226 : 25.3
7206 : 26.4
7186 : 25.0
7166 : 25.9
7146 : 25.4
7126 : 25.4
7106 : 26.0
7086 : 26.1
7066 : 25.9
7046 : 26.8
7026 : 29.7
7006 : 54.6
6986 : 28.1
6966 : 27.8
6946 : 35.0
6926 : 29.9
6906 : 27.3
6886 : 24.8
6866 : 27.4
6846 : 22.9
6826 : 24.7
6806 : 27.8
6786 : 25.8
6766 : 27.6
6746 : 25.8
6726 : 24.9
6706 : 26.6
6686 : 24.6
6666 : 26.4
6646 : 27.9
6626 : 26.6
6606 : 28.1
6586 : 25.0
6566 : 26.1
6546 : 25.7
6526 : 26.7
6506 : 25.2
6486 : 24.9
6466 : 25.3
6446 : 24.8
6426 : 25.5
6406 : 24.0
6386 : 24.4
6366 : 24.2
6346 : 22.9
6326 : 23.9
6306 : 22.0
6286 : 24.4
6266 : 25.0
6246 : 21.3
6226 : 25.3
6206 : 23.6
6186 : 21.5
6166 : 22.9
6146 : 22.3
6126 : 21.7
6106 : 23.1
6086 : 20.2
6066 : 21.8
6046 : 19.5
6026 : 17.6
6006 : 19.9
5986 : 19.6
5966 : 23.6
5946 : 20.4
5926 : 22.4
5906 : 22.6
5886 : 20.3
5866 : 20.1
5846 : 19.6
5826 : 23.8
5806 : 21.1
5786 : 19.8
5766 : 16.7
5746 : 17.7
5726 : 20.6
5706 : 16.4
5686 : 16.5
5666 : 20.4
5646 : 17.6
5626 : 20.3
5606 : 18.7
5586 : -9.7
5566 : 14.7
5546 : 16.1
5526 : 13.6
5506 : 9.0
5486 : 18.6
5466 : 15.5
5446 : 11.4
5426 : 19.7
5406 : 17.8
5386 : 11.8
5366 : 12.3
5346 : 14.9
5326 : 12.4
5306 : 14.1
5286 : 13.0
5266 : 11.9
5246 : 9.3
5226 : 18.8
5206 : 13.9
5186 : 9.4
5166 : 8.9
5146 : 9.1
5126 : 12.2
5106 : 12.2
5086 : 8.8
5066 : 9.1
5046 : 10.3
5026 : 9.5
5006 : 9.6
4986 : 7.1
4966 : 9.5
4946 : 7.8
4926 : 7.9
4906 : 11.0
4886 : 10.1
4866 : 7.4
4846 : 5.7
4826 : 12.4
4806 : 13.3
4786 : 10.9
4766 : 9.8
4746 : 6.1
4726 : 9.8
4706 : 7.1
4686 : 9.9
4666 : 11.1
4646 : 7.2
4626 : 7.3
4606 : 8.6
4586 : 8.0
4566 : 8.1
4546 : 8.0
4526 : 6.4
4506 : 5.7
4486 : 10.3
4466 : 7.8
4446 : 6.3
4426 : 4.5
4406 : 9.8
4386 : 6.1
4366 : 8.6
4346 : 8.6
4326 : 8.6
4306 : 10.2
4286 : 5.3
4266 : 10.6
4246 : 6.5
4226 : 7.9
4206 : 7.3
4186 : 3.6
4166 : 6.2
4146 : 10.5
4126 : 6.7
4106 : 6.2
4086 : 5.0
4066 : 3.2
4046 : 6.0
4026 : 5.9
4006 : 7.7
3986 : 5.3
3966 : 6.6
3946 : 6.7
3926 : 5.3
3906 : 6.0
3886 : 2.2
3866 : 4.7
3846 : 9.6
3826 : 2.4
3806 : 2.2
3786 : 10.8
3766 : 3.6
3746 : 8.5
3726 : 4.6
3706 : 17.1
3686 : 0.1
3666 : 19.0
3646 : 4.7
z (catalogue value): 0.40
